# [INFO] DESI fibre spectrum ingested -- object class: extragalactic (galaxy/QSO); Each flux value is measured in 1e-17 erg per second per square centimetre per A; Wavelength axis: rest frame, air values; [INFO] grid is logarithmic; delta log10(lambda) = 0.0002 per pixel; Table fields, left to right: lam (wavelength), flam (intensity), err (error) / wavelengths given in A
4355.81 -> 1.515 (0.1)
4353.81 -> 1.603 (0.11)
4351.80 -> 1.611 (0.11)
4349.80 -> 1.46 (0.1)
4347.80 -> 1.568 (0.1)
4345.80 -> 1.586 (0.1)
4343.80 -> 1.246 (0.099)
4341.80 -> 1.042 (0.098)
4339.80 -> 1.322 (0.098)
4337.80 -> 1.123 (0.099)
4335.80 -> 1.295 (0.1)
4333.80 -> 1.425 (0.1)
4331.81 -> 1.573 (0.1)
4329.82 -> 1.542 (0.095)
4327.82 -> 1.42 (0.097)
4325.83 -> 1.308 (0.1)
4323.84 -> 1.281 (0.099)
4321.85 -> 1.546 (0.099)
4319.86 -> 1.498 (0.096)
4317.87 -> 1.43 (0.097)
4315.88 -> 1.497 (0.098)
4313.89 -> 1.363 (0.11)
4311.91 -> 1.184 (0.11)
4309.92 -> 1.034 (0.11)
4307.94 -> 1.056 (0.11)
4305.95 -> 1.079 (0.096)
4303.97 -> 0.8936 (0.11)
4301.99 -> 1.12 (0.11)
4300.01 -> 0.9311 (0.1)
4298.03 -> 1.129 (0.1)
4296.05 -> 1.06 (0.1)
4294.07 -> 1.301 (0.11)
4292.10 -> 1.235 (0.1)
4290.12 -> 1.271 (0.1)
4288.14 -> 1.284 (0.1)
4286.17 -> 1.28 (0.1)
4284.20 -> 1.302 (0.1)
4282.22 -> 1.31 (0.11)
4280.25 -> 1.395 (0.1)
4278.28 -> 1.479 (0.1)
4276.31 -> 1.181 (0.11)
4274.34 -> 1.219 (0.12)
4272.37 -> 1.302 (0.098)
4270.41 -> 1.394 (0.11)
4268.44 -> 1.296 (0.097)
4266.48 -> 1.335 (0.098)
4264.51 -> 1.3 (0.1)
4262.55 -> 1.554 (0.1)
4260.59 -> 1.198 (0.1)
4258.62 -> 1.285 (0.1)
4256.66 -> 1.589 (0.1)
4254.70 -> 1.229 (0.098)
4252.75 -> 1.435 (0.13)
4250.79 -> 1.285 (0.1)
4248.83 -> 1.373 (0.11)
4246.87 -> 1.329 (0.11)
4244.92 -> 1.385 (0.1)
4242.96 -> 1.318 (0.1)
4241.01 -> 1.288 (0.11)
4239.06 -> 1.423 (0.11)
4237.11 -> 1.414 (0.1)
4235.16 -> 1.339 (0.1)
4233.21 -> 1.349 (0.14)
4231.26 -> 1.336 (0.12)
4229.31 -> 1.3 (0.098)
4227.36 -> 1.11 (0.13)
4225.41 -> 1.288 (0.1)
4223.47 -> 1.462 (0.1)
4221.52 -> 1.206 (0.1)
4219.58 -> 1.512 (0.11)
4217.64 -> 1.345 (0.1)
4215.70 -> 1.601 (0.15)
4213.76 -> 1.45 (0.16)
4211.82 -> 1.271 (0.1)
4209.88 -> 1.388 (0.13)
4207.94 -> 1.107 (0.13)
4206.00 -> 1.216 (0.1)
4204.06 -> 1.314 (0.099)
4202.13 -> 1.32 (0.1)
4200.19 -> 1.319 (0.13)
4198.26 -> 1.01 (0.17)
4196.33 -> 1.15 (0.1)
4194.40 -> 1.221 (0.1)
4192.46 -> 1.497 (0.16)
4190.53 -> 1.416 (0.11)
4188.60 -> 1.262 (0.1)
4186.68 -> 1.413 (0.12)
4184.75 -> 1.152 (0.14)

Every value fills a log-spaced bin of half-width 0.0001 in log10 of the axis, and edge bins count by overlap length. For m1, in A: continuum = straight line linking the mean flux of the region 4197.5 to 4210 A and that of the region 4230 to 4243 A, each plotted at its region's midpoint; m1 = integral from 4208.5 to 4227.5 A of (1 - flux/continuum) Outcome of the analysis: -1.2 A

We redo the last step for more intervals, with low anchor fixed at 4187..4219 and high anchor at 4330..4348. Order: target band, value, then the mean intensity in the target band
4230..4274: -0.8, 1.35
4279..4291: 0.2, 1.31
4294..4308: 3.0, 1.06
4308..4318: 0.6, 1.27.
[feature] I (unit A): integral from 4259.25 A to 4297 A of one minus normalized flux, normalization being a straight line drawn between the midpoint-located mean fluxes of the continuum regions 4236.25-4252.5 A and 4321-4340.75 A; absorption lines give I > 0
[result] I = 1.82 A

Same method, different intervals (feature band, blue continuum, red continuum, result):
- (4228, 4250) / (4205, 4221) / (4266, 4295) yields -0.2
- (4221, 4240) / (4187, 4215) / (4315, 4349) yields -0.2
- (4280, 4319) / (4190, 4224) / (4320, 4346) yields 4.2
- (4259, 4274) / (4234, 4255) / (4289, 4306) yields -0.9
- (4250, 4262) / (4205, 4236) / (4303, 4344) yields -0.3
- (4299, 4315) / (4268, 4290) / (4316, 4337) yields 3.4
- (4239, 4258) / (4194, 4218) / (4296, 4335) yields -1.2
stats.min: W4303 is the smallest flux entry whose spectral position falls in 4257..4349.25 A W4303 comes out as 0.8936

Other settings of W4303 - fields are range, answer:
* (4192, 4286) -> 1.01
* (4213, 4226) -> 1.206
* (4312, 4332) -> 1.281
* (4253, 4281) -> 1.181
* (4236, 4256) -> 1.229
